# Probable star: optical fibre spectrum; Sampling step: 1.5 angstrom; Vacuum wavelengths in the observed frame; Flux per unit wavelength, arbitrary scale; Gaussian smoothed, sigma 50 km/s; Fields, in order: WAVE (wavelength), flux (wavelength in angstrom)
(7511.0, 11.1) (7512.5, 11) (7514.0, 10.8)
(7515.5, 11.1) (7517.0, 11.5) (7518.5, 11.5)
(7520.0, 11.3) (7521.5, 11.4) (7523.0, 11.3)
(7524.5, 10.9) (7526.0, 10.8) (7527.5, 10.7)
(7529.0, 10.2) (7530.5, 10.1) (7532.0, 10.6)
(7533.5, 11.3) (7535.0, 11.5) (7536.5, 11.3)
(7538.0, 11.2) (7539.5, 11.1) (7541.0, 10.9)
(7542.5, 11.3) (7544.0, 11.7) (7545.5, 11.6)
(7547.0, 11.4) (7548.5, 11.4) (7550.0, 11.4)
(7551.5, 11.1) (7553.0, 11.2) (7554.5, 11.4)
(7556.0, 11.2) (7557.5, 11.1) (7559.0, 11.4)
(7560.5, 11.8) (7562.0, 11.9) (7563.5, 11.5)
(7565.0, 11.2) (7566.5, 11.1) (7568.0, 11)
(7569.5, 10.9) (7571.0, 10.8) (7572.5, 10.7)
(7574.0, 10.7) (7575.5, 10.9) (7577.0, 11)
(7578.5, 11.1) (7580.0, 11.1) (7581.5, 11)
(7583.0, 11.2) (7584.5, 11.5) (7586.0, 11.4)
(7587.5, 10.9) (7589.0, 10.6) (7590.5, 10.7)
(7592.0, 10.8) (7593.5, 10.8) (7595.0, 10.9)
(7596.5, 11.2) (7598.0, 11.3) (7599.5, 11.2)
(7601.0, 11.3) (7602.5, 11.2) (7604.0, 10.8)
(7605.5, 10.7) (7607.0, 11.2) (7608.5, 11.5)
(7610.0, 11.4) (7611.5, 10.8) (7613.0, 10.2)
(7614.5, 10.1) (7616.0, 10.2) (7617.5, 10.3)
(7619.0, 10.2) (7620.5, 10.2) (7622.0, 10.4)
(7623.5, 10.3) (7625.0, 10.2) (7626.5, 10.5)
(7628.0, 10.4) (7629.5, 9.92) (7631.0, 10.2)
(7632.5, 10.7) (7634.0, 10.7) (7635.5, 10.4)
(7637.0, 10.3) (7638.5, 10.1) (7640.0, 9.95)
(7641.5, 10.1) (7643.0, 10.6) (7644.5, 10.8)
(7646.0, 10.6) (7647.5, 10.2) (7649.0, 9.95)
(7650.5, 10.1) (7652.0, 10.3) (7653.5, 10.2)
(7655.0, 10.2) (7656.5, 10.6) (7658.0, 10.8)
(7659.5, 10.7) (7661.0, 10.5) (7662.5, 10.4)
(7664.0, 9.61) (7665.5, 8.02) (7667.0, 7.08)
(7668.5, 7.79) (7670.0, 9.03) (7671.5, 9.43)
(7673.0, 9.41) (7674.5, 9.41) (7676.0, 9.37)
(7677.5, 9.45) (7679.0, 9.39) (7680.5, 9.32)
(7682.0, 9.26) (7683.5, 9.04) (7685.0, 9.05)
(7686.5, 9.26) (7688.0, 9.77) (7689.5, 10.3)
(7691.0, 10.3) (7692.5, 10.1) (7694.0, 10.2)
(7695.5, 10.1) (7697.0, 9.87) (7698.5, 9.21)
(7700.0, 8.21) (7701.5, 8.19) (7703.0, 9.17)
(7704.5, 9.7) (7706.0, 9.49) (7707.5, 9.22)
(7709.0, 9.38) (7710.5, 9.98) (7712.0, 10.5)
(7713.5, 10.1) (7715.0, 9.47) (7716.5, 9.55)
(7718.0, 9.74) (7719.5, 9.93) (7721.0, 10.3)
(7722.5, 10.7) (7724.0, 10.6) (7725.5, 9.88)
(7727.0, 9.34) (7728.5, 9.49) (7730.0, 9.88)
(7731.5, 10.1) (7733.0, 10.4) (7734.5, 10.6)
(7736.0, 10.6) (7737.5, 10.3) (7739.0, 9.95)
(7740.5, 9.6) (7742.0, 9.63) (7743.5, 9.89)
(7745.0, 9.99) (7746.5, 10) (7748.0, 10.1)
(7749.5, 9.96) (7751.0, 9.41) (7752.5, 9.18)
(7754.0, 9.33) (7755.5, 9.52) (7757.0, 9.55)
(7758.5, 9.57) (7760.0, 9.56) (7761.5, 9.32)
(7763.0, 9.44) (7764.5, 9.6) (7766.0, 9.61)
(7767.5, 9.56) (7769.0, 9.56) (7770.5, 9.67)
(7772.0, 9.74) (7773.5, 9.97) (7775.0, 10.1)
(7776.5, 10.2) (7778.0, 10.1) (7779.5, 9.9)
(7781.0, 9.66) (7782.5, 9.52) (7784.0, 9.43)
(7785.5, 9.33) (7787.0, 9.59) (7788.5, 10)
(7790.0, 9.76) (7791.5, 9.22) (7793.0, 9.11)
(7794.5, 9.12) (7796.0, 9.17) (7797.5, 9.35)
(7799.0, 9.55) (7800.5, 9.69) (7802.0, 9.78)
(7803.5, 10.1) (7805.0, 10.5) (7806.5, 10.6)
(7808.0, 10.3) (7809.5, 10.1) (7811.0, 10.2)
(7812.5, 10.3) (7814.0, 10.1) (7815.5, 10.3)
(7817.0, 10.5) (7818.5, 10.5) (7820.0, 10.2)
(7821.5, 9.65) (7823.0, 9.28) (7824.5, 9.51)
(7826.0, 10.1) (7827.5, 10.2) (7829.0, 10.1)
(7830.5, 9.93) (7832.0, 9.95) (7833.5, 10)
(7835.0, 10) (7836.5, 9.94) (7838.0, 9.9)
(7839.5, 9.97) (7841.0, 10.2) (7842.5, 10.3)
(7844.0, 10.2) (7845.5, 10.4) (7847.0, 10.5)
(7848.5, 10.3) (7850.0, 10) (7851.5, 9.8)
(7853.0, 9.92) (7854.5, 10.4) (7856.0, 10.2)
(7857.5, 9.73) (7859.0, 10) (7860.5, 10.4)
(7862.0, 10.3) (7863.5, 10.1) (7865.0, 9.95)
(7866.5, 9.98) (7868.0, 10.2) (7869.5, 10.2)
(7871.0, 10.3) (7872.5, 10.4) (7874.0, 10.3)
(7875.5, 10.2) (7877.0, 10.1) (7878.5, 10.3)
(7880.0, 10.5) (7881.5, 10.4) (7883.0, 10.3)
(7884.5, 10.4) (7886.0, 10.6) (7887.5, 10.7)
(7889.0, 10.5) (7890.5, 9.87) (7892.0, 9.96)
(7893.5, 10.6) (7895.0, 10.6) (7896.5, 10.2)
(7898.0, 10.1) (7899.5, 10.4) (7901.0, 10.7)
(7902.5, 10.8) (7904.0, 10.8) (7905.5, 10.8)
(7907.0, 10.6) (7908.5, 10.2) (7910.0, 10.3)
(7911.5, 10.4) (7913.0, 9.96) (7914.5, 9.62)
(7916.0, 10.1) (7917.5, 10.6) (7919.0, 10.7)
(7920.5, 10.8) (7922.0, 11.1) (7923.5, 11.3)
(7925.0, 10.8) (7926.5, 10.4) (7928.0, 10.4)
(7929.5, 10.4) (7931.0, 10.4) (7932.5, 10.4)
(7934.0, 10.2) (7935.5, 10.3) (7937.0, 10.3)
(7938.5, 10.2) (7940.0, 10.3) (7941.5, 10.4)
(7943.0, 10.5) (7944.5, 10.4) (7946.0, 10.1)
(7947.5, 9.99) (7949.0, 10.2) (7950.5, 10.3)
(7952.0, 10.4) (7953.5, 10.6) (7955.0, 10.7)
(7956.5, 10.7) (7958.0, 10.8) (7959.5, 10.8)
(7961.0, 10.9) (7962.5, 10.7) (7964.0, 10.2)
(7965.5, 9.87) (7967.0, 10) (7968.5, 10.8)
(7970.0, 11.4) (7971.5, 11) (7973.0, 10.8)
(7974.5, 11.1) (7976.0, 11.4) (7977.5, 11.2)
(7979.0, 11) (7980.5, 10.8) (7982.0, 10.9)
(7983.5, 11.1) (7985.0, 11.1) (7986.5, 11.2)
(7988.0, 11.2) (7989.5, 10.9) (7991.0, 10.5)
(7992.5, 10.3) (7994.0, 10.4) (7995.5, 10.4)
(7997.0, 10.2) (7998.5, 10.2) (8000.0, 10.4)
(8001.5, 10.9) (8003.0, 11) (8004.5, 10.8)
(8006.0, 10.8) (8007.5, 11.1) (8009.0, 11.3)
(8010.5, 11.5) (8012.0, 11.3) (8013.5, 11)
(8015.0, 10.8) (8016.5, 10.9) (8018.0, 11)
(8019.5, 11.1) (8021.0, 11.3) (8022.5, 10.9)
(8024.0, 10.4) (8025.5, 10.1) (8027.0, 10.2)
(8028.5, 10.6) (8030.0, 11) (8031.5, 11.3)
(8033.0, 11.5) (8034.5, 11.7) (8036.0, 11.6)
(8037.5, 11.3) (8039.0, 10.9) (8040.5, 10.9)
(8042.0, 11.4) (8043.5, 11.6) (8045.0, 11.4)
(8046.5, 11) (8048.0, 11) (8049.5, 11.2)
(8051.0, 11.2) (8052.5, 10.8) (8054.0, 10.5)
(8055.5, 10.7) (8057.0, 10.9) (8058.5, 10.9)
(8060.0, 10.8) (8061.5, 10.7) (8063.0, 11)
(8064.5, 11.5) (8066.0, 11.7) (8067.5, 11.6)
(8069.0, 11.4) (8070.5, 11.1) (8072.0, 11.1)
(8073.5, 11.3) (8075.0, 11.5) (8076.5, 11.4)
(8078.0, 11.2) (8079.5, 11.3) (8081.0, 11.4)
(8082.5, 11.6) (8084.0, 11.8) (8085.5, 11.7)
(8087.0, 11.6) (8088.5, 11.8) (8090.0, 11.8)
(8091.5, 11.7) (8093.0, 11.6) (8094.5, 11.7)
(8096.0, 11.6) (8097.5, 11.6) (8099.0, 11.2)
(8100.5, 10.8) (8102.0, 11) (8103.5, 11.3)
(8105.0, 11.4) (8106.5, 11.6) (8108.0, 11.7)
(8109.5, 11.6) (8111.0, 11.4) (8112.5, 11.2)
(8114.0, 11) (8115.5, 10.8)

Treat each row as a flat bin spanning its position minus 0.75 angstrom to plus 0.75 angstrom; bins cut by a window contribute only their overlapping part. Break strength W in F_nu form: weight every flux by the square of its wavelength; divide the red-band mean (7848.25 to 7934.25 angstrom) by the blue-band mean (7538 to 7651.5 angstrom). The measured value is 1.03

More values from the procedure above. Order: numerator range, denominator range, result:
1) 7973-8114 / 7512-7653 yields 1.15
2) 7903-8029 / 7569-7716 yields 1.14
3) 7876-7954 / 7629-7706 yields 1.14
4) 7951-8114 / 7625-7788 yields 1.23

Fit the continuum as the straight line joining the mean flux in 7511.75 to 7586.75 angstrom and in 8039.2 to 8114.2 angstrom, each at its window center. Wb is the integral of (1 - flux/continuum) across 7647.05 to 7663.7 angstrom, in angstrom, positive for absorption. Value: 1.2 angstrom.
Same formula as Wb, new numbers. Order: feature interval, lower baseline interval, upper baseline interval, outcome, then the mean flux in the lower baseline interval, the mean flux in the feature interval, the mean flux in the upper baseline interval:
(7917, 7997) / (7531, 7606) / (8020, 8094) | 4.00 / 11.1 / 10.6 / 11.2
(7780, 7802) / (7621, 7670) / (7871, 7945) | 1.68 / 10.1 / 9.48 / 10.4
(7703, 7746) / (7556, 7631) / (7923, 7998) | 3.43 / 10.9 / 9.93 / 10.6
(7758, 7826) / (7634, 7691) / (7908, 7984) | 2.28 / 9.77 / 9.79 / 10.6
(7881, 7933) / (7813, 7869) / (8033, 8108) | -0.14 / 10.1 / 10.5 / 11.3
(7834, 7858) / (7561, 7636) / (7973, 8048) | 1.74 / 10.8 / 10.1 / 11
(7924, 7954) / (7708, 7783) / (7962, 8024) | 0.76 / 9.84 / 10.4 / 10.8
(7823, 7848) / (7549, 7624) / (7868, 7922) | 1.07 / 11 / 10.1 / 10.4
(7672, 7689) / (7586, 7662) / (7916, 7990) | 1.98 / 10.6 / 9.35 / 10.6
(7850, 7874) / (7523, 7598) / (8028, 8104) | 2.31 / 11.1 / 10.1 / 11.3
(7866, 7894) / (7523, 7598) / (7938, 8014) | 1.27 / 11.1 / 10.3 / 10.7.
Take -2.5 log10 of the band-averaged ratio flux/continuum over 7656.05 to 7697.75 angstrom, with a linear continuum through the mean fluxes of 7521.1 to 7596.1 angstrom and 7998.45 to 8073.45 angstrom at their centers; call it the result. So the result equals 0.16 mag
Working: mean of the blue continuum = 11.1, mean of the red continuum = 11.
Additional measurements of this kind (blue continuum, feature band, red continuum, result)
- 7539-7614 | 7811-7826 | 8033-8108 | 0.12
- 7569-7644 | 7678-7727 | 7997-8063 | 0.12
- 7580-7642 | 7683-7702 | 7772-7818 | 0.09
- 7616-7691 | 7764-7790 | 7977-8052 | 0.06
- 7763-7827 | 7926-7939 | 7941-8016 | 0.02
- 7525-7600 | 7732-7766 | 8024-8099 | 0.14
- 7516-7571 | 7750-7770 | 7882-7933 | 0.14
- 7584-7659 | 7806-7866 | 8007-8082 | 0.08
